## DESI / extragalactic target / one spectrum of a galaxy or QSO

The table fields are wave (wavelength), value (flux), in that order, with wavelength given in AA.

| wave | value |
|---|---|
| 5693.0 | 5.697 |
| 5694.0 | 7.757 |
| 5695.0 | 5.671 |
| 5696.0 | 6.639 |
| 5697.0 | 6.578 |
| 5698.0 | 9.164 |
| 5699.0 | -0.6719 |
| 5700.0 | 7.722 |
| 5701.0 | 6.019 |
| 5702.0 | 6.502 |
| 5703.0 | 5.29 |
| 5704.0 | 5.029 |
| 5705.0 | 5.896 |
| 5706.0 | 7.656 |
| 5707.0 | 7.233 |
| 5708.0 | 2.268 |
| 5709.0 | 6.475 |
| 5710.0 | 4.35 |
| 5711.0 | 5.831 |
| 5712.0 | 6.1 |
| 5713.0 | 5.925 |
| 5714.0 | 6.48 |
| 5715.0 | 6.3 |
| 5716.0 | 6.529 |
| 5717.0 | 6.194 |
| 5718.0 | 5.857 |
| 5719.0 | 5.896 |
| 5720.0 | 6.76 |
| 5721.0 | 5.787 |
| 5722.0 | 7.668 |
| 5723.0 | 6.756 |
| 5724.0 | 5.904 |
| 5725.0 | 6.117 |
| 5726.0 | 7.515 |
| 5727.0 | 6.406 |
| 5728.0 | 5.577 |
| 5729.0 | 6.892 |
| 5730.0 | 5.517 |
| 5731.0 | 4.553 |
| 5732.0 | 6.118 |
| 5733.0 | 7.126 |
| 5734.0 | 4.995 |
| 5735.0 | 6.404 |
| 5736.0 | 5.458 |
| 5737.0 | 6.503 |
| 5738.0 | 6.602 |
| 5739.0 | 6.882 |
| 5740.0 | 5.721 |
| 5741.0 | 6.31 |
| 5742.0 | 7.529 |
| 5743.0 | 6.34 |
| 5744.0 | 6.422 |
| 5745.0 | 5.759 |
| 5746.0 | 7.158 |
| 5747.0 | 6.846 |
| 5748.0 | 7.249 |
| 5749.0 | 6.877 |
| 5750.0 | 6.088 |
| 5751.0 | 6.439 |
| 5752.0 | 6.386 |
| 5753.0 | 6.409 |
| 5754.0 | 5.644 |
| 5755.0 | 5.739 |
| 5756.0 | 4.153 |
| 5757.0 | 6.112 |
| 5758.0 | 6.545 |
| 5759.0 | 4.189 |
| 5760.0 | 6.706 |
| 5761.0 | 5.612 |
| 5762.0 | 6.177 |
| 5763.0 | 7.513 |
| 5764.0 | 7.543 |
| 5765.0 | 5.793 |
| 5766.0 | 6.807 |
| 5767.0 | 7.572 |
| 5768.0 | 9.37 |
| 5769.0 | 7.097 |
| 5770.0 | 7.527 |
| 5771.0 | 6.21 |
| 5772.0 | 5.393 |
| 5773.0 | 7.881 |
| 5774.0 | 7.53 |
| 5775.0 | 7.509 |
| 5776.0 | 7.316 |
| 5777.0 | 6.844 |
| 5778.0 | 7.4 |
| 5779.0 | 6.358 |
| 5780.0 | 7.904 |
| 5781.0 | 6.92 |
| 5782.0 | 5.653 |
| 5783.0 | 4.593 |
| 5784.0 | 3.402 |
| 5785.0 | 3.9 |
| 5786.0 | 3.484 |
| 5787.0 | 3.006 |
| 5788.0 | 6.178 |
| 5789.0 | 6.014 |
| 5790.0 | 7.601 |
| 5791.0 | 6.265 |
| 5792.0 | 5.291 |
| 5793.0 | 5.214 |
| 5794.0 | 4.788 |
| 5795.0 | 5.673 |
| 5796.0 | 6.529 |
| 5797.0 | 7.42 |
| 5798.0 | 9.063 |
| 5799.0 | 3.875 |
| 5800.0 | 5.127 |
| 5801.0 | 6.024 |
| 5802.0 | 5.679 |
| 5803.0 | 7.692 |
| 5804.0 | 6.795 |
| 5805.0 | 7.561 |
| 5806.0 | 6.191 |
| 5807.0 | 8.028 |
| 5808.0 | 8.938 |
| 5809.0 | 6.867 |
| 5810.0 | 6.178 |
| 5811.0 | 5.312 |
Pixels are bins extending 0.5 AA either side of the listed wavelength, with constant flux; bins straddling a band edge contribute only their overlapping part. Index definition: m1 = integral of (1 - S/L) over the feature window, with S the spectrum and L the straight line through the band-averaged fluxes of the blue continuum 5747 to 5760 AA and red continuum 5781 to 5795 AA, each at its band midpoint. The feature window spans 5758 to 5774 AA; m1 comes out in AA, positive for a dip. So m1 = -3.0 AA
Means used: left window 6.05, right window 5.12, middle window 6.78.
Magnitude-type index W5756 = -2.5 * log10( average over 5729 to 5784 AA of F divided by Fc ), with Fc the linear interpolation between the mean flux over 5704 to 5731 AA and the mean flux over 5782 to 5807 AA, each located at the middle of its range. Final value -0.09 mag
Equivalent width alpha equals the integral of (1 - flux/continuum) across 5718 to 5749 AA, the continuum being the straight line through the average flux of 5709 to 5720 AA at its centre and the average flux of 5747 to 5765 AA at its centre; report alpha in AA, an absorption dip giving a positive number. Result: -1.3 AA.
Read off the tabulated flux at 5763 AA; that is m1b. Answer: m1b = 7.513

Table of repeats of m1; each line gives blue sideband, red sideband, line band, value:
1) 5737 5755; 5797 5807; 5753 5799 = 2.1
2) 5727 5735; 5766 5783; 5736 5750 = -0.8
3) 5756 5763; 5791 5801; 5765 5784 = -3.1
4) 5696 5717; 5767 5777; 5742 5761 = 1.8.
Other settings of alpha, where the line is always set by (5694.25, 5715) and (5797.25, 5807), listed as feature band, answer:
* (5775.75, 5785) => 0.4 AA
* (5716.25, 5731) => -0.8 AA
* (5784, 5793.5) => 2.0 AA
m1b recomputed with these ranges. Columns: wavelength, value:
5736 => 5.458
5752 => 6.386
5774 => 7.53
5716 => 6.529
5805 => 7.561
